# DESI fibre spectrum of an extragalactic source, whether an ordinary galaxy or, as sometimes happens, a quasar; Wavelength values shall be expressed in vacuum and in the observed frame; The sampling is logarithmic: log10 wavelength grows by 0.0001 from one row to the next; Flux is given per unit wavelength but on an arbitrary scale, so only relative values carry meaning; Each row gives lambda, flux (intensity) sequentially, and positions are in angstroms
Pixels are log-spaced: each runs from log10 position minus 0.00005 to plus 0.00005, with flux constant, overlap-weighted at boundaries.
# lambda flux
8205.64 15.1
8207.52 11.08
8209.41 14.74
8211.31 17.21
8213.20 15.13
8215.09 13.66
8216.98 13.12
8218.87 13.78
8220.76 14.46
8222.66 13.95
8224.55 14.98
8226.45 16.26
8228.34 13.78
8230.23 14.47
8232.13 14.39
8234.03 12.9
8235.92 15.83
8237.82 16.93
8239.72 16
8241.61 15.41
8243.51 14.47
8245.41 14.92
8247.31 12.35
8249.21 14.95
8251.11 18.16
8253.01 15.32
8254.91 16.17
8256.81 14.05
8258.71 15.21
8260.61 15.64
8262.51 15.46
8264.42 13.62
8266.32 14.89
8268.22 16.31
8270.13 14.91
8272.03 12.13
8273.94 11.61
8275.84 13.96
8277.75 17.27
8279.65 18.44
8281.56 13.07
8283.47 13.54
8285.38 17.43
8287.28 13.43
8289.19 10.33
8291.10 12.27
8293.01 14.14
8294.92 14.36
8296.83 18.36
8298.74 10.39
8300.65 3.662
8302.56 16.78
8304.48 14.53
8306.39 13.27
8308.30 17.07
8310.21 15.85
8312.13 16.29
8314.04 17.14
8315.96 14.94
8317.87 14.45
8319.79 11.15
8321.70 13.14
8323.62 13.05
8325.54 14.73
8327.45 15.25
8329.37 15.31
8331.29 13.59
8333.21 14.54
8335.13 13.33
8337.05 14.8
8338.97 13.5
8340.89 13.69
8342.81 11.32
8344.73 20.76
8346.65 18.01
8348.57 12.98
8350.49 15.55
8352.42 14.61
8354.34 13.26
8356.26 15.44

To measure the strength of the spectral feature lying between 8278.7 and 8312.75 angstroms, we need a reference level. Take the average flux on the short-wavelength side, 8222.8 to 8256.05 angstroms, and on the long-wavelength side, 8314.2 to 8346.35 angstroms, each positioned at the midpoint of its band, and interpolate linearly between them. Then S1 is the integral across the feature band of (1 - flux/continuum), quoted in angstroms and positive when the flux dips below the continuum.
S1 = 1.4 angstroms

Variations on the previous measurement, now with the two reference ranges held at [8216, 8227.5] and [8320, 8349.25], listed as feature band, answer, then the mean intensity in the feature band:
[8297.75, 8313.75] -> 0.9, 13.6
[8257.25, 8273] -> -0.3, 14.7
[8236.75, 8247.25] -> -0.6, 15.3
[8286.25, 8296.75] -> 0.8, 13.4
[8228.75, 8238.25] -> -0.2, 14.7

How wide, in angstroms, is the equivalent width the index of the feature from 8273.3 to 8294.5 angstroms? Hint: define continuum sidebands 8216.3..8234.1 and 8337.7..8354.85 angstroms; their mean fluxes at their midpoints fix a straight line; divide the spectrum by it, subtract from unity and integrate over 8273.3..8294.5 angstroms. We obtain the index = 0.6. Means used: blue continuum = 14.3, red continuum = 14.9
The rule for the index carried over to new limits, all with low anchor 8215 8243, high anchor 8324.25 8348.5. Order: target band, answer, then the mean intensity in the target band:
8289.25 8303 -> 2.1 angstroms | 12.5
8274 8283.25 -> -0.2 angstroms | 15.1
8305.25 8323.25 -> 0.0 angstroms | 14.8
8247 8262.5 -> -0.7 angstroms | 15.4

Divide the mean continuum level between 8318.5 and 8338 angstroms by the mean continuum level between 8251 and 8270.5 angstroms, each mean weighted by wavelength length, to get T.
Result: 0.91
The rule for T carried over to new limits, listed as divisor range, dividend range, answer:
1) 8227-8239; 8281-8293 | 0.91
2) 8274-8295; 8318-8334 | 0.97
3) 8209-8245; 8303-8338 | 0.99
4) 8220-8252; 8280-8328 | 0.94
